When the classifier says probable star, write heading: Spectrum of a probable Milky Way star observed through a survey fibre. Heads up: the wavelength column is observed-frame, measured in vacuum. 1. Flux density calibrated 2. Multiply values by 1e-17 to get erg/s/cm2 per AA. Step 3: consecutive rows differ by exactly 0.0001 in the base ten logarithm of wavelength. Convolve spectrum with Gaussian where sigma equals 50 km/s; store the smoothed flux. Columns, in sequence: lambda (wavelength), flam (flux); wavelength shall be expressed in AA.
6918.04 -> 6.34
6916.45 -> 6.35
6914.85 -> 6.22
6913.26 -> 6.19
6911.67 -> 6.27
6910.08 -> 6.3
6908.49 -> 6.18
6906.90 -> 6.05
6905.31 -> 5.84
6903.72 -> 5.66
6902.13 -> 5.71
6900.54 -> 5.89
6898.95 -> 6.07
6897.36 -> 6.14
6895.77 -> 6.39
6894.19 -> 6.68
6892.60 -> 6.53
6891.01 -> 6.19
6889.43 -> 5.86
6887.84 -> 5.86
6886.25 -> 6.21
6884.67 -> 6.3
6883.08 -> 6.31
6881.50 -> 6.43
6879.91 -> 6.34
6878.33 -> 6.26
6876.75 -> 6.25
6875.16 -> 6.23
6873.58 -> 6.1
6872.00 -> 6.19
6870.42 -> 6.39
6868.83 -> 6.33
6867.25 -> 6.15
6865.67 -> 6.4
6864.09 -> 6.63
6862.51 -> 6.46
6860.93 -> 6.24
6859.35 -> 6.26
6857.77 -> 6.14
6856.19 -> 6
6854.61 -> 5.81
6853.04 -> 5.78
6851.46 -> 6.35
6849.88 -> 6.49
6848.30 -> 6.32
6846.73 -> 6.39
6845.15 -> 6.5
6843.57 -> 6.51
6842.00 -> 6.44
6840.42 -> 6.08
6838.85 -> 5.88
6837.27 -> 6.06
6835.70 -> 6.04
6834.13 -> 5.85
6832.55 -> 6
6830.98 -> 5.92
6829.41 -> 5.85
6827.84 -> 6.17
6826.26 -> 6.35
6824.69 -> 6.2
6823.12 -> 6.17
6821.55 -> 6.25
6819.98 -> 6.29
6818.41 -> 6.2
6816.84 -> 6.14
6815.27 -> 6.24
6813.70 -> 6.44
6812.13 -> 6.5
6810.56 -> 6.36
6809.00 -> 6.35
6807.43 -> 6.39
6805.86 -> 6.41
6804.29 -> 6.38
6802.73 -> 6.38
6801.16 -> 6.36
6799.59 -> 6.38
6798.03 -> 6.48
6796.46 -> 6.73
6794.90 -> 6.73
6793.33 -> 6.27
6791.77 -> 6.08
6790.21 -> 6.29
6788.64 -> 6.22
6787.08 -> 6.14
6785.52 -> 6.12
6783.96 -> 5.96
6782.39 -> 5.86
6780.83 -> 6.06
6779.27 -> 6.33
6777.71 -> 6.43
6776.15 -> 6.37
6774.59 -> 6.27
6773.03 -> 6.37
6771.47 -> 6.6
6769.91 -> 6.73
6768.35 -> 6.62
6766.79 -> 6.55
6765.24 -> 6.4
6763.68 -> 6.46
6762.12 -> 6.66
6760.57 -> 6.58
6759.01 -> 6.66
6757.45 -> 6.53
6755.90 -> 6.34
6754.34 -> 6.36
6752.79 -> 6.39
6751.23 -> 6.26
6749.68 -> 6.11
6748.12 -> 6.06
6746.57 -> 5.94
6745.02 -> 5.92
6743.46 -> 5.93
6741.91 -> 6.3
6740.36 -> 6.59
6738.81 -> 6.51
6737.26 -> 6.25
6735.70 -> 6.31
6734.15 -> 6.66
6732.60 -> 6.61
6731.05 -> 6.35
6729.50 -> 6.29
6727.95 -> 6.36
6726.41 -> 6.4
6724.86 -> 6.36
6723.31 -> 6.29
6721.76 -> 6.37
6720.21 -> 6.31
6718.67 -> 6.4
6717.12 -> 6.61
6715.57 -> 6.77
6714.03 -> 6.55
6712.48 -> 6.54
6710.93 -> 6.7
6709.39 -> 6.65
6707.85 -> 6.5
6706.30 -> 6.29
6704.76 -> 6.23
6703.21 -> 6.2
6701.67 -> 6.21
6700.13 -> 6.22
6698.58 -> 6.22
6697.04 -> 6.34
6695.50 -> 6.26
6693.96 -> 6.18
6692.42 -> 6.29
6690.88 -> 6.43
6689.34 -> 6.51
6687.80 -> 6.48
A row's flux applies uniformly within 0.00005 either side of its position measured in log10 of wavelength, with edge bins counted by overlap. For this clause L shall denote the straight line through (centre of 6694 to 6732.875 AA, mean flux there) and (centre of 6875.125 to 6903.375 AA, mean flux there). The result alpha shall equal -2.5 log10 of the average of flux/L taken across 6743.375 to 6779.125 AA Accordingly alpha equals -0.01 mag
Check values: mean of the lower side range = 6.4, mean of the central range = 6.38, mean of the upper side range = 6.19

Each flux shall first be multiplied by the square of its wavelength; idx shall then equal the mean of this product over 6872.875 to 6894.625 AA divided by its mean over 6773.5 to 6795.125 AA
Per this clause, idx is 1.04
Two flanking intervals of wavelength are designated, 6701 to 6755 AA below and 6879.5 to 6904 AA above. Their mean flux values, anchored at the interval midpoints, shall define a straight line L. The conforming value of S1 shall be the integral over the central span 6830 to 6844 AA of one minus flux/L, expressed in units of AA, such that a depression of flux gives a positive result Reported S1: 0.4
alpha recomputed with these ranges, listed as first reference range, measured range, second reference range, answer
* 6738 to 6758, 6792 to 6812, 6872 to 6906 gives -0.037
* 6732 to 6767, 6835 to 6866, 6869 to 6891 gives 0.001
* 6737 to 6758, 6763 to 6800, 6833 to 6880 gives -0.019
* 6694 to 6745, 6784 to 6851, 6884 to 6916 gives -0.004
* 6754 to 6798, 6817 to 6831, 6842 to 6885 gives 0.028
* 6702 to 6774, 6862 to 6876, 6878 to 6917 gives -0.018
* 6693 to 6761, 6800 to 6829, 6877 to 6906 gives -0.009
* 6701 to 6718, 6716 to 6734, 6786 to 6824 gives 0.007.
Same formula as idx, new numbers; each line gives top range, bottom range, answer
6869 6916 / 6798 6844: 1.01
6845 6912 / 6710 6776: 1.01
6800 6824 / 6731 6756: 1.03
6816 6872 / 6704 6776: 1.00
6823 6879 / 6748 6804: 1.00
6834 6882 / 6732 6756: 1.03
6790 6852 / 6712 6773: 1.00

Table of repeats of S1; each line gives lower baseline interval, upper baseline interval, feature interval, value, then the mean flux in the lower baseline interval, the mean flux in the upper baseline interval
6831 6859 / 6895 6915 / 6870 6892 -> -0.39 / 6.15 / 6.06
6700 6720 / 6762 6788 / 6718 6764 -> 0.36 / 6.46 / 6.34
